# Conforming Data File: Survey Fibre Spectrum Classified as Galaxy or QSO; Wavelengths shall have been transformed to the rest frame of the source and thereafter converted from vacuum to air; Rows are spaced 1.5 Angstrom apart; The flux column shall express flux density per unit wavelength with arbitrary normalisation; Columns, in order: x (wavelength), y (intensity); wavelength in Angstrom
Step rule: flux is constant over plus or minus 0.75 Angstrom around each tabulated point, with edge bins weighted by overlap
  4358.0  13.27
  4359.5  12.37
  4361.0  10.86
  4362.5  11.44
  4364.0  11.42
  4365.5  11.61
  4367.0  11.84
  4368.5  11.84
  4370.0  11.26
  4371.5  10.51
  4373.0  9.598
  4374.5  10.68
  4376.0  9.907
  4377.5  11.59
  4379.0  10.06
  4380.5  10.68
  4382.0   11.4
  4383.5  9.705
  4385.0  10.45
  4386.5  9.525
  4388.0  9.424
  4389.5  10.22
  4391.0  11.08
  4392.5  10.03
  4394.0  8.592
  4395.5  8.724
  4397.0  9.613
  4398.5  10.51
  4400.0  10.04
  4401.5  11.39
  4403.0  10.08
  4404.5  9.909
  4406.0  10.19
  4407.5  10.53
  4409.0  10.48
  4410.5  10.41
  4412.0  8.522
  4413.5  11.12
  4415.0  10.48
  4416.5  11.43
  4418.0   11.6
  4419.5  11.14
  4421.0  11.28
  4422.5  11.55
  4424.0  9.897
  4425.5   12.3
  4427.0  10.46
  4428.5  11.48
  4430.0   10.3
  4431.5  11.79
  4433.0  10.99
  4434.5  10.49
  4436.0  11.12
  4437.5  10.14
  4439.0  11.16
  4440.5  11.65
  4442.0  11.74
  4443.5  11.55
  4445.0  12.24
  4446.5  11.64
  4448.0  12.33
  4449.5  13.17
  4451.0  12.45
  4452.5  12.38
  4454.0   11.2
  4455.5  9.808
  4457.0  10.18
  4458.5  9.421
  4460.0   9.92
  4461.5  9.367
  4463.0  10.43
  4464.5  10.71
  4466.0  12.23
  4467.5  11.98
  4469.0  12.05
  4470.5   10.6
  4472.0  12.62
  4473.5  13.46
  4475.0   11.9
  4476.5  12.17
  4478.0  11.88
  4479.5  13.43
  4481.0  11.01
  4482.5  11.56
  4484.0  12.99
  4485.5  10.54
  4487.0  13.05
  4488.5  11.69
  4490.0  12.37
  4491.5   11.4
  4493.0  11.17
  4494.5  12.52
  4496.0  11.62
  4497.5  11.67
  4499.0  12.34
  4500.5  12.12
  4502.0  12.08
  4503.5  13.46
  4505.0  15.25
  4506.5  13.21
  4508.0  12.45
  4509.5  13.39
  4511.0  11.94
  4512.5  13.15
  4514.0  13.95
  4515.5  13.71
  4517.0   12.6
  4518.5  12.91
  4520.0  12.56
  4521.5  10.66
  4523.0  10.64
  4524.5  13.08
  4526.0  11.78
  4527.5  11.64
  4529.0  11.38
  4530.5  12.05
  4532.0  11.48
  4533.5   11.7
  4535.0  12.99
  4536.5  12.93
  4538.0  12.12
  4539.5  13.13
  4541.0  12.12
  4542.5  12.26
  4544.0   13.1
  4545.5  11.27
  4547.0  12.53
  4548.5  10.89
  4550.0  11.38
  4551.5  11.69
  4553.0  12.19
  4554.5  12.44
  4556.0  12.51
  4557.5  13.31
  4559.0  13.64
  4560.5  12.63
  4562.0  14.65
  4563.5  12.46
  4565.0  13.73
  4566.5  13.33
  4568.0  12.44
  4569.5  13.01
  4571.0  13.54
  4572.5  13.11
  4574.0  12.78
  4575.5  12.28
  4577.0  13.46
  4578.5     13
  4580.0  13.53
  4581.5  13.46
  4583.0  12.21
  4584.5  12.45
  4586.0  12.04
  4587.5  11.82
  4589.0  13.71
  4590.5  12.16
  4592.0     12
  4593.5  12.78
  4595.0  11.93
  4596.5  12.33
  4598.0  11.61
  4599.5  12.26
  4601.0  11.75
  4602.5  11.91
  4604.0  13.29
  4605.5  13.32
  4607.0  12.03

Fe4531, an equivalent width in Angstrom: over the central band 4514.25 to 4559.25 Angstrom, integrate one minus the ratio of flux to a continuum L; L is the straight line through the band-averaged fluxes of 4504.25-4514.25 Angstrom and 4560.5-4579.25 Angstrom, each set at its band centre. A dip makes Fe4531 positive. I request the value 3.4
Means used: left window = 13.3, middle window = 12.2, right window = 13.1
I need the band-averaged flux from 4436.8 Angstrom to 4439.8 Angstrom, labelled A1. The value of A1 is 10.7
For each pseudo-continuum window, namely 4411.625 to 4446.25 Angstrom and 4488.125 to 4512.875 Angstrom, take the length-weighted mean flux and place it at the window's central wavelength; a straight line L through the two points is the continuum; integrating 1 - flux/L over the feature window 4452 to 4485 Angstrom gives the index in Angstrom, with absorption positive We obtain 1.3 Angstrom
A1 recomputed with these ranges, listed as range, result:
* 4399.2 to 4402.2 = 10.7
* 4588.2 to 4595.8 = 12.5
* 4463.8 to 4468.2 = 11.6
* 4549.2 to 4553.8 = 11.8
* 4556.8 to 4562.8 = 13.6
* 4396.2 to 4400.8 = 10.1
